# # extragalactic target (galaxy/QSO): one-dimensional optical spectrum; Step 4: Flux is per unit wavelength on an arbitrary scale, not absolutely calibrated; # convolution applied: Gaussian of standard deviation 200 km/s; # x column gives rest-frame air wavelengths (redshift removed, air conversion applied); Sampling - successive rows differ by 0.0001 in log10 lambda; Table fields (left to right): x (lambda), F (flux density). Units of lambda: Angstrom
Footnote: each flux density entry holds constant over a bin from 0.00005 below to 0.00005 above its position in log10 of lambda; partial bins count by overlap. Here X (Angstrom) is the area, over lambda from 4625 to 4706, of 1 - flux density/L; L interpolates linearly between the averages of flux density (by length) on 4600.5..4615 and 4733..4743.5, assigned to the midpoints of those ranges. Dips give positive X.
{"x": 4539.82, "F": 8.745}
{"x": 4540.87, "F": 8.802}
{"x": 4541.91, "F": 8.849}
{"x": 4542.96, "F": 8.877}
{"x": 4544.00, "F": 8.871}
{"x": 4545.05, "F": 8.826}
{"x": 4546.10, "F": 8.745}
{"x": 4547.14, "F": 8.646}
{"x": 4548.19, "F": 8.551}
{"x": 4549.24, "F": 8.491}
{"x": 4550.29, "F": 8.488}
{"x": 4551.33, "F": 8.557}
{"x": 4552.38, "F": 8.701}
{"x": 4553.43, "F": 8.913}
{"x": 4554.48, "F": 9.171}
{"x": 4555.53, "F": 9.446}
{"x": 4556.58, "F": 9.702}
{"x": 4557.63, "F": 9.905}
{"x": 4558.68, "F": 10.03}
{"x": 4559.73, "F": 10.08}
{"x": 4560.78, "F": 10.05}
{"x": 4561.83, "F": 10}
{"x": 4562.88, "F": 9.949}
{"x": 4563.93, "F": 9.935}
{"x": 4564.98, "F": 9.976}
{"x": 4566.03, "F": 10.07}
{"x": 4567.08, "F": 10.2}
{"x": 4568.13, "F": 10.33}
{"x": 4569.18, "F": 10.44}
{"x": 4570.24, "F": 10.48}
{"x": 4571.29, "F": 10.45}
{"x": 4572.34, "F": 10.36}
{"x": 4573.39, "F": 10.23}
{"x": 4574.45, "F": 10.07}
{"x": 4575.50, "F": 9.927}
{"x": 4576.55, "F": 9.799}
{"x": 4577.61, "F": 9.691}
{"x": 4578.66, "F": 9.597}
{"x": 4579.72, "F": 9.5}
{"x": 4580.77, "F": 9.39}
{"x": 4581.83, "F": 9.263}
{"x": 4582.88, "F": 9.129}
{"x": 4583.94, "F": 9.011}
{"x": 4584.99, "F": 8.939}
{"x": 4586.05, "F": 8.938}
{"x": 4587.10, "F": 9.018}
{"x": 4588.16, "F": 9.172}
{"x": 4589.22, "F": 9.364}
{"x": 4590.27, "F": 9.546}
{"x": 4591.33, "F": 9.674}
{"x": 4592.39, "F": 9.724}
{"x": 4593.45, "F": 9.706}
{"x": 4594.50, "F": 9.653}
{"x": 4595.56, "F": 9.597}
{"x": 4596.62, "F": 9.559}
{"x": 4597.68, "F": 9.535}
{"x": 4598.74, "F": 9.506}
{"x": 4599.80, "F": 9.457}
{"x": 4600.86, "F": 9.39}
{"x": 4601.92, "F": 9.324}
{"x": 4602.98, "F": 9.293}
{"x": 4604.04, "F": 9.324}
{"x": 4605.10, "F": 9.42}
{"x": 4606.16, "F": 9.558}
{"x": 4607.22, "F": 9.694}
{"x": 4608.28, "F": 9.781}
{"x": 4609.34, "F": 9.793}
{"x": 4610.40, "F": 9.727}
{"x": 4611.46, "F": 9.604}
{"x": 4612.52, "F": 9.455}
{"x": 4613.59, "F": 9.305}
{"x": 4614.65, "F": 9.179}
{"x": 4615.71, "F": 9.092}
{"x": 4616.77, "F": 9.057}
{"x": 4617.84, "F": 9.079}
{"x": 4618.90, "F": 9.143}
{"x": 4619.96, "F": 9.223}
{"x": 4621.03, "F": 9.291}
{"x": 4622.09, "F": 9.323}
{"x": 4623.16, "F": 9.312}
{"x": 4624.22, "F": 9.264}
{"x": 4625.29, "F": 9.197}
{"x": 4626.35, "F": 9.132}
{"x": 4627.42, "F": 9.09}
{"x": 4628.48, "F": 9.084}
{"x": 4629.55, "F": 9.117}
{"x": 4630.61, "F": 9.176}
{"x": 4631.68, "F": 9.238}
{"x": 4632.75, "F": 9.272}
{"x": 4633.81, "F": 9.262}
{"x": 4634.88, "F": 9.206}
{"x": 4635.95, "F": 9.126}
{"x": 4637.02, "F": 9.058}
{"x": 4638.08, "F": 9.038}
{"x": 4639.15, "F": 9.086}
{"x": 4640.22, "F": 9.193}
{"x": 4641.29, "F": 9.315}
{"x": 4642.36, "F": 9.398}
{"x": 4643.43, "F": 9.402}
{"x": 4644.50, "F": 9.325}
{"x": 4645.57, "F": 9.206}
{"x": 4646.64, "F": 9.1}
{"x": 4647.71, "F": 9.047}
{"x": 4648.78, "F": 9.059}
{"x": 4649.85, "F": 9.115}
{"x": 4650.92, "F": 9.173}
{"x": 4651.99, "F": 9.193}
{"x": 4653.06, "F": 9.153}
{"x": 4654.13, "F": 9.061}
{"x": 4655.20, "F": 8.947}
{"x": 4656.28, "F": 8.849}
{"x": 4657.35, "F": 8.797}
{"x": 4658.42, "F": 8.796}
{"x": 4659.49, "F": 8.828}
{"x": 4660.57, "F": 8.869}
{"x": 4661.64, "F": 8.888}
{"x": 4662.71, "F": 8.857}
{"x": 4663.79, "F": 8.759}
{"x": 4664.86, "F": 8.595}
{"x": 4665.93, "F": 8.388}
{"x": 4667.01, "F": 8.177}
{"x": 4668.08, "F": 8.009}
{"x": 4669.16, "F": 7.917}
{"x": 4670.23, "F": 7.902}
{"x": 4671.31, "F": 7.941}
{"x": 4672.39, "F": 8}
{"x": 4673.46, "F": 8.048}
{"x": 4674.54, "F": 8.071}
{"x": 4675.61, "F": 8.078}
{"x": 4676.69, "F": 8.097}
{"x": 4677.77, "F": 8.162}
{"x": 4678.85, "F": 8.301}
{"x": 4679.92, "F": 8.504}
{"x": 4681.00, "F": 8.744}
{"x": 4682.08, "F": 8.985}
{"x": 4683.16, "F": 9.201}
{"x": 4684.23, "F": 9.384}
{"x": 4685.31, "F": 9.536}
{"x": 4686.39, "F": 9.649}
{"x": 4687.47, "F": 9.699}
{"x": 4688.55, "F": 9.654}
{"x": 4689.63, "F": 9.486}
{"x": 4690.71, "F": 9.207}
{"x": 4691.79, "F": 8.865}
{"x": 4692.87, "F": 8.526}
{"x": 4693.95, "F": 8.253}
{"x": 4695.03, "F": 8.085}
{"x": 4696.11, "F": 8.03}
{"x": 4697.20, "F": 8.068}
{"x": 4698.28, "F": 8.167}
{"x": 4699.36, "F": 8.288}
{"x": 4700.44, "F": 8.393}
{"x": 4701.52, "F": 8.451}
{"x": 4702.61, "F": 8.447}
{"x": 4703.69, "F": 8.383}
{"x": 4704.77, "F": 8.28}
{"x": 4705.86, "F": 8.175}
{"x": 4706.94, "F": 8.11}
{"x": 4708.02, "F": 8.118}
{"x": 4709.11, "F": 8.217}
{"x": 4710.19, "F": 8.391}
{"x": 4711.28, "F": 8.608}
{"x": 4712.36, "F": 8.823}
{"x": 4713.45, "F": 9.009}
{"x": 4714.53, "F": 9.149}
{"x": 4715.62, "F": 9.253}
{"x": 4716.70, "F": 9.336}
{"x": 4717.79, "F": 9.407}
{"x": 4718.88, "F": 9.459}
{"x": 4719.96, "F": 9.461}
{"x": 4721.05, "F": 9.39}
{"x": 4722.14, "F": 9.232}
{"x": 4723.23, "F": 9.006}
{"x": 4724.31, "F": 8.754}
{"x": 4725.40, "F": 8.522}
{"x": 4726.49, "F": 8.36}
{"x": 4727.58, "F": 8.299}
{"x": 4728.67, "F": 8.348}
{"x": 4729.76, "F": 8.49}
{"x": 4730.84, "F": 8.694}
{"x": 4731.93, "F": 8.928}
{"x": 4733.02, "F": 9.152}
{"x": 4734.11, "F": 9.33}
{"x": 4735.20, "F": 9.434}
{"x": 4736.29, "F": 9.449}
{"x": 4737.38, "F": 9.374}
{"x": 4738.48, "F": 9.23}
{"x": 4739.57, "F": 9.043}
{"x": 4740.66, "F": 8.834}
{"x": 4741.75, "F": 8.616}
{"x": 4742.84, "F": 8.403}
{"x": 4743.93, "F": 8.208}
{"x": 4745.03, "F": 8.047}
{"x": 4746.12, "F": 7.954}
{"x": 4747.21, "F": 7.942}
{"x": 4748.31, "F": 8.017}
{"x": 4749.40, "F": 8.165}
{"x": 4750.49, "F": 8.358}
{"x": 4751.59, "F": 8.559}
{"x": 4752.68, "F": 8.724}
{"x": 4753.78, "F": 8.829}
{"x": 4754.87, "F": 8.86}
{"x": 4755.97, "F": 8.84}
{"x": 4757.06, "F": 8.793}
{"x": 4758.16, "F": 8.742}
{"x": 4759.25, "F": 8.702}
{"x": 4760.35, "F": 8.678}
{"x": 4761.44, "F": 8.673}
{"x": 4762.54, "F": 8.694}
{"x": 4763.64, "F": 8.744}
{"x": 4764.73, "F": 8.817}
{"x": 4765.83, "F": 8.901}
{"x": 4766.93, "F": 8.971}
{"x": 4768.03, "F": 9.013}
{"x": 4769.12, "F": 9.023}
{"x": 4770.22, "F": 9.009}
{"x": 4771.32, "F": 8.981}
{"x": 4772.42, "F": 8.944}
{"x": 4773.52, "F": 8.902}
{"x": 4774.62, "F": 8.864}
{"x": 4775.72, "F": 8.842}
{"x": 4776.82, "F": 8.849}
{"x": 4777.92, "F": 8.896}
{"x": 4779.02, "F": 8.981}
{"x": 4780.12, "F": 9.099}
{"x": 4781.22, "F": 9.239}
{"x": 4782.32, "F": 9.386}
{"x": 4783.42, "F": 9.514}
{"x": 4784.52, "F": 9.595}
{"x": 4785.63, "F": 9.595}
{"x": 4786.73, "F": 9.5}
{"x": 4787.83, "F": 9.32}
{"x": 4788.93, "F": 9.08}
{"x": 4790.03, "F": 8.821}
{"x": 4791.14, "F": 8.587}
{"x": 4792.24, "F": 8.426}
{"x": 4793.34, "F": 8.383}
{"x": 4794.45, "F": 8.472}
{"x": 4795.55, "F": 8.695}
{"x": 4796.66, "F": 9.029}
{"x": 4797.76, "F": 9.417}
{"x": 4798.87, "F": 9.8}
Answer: 4.5 Angstrom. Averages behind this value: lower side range 9.5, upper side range 9.07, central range 8.8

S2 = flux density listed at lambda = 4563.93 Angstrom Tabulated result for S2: 9.935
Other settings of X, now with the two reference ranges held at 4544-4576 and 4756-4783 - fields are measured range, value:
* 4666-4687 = 1.7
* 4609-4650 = 0.6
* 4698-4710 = 1.1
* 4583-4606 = 0.3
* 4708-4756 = 1.4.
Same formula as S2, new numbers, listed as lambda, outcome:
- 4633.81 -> 9.262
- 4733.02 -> 9.152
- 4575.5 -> 9.927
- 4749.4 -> 8.165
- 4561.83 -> 10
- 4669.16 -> 7.917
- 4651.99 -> 9.193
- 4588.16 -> 9.172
